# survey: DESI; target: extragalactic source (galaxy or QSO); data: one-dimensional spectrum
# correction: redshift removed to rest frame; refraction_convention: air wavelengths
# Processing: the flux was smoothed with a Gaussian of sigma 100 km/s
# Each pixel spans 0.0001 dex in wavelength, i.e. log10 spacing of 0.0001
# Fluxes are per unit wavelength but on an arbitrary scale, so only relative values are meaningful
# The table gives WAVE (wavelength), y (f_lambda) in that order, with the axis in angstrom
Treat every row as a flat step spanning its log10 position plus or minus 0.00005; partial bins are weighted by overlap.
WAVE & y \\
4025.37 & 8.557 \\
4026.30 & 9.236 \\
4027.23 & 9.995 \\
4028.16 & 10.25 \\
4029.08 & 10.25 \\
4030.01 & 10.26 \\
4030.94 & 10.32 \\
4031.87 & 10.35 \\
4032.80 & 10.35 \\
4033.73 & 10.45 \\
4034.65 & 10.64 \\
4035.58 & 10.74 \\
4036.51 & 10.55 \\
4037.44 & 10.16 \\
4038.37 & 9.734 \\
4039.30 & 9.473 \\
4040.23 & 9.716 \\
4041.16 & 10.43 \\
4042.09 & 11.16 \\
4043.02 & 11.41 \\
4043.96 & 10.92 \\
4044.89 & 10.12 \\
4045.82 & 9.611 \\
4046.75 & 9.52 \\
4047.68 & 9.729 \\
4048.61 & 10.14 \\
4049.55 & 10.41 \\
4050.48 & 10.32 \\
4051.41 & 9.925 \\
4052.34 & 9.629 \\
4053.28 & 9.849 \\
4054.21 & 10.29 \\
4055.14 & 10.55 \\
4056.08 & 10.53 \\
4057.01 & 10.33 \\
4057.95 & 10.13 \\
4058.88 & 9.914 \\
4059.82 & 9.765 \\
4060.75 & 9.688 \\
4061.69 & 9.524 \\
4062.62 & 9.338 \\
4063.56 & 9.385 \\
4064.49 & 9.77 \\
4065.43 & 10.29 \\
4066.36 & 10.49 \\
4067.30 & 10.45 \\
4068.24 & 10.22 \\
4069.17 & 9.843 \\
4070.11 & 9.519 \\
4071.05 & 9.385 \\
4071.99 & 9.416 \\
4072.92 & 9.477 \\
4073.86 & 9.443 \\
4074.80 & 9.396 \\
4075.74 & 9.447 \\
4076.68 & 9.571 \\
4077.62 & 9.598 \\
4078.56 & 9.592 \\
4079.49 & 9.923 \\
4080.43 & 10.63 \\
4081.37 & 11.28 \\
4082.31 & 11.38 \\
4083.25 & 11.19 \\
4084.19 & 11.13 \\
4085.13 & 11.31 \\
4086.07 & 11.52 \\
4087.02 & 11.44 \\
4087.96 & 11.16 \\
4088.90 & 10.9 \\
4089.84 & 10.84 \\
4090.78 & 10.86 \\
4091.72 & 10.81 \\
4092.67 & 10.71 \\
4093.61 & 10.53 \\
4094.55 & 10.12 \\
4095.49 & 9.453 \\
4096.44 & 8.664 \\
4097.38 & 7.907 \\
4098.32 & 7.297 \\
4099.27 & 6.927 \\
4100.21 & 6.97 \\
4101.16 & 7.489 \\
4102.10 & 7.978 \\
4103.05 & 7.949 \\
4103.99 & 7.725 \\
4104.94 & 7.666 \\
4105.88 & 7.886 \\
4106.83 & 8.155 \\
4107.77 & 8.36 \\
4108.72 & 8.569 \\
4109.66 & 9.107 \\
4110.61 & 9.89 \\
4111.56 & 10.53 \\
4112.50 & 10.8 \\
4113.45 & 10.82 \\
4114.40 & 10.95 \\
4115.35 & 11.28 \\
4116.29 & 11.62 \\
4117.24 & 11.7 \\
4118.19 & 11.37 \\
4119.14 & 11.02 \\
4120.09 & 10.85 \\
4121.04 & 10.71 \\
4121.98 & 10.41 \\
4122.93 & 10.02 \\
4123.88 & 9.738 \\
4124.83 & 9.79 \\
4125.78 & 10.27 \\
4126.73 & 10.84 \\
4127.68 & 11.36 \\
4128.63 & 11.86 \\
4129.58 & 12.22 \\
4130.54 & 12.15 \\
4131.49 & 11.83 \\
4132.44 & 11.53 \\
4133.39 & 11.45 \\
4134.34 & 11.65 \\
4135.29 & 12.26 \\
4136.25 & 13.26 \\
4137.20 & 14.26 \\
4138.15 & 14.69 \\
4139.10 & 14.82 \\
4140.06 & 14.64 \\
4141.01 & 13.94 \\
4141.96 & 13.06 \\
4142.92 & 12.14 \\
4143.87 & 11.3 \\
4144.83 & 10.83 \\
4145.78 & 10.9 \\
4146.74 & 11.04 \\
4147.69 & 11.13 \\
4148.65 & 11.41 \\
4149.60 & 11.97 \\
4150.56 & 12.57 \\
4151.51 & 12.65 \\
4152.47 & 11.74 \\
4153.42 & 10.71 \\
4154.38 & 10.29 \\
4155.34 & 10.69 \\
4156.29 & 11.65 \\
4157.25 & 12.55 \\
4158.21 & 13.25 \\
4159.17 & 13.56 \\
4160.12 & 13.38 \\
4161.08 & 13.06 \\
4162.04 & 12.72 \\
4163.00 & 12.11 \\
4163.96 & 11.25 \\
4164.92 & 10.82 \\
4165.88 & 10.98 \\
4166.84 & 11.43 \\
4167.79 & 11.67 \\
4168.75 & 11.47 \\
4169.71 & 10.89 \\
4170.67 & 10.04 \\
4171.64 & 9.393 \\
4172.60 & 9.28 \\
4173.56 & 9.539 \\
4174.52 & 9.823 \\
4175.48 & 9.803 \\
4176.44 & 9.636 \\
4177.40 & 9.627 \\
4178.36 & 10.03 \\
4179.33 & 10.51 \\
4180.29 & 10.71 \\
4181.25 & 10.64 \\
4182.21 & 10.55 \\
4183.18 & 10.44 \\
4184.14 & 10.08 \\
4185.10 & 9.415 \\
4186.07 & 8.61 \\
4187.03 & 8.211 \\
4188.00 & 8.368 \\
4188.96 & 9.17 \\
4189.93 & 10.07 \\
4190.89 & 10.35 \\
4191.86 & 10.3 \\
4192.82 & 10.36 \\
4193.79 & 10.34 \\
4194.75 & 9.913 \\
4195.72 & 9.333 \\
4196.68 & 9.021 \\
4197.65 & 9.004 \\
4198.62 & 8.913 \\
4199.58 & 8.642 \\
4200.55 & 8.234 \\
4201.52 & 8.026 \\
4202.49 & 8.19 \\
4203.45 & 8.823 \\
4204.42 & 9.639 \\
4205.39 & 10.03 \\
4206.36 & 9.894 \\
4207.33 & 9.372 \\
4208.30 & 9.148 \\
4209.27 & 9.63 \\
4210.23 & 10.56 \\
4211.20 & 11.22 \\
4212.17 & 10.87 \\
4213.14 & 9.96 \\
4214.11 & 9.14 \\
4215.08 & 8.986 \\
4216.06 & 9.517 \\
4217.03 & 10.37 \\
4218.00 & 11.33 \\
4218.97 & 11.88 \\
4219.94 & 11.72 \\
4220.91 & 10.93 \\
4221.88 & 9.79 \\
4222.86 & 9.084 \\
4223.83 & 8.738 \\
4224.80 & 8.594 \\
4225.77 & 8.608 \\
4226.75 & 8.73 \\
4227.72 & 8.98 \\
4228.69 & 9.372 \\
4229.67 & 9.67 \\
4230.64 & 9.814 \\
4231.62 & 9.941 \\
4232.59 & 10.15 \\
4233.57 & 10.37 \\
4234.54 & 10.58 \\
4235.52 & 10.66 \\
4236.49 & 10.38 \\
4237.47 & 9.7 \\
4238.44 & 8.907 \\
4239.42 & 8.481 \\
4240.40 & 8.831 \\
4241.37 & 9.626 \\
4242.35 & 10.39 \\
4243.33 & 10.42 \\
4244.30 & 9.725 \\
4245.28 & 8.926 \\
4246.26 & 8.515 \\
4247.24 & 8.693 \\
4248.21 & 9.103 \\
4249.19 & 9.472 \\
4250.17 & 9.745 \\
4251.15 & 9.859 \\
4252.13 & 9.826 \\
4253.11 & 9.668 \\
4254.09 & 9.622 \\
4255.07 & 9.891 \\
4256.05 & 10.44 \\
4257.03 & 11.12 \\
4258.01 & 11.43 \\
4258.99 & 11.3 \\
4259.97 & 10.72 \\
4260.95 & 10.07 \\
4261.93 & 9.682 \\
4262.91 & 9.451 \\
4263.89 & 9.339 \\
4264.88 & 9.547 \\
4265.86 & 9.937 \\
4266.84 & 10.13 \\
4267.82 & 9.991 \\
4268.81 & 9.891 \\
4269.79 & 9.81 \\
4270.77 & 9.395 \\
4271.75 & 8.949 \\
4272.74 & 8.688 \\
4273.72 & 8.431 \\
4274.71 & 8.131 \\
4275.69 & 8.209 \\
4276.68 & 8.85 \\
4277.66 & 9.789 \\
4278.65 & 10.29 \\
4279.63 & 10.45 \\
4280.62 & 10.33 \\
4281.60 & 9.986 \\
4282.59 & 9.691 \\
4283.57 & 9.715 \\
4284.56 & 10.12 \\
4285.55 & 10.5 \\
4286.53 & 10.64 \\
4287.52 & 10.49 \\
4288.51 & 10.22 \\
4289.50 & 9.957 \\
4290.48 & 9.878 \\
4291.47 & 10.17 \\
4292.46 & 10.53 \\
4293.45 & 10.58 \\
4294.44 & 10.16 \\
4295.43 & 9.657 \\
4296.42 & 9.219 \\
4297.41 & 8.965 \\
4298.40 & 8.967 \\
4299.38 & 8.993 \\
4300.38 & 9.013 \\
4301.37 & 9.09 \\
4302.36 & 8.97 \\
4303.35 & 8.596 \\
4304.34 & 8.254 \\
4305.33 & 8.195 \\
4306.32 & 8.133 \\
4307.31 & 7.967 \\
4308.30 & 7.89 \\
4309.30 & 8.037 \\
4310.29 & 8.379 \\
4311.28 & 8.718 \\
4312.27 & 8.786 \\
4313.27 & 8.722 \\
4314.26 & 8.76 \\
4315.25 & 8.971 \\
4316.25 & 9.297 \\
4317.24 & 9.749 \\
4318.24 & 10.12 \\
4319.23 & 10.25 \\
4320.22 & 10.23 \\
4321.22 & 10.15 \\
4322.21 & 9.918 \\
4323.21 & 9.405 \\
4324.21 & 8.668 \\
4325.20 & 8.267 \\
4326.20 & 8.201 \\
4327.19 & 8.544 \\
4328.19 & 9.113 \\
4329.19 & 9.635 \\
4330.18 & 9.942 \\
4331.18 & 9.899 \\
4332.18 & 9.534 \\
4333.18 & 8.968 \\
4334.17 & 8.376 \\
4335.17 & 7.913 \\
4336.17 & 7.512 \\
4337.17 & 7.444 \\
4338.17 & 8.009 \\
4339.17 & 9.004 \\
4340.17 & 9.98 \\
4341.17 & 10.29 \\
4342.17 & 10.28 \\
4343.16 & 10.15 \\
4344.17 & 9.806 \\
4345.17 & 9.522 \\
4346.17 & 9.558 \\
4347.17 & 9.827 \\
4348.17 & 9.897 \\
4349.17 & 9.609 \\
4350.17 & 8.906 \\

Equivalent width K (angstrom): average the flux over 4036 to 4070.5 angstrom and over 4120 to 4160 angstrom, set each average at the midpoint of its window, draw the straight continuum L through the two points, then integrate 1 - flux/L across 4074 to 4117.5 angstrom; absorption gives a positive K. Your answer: 4.8 angstrom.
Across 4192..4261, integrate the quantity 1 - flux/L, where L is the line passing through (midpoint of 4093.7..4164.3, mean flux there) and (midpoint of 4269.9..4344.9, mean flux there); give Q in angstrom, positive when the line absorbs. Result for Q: 2.0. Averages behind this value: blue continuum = 10.9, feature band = 9.73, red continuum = 9.27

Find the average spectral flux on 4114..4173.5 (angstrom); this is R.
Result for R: 11.7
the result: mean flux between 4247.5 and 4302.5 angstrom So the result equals 9.77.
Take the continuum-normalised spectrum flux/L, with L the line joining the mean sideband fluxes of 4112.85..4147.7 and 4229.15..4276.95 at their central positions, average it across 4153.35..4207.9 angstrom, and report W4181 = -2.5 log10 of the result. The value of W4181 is 0.068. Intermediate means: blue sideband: 11.7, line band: 10.2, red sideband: 9.68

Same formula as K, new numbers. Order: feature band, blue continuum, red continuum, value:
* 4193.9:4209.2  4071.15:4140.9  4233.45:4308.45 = 1.28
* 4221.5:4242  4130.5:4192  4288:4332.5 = 1.64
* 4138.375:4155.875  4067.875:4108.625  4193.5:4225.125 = -4.42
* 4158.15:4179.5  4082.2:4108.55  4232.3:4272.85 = -3.19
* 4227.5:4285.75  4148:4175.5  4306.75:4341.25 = 1.50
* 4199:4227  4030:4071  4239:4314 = 0.08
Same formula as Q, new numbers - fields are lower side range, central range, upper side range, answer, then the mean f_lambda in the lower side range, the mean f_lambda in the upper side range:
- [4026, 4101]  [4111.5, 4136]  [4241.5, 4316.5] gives -3.1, 10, 9.5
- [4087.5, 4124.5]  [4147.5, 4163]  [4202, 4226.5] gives -3.8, 9.64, 9.83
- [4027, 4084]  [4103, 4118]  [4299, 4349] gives 0.4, 10.1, 9.06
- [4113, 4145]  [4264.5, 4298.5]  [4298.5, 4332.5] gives -0.8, 11.8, 9.01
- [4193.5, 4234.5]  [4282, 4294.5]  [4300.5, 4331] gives -1.4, 9.64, 8.98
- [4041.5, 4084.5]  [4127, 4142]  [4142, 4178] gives -2.5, 10.1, 11.3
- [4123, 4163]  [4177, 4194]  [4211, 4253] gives 1.7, 12.1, 9.75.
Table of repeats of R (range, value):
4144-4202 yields 10.6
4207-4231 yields 9.85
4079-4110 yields 9.51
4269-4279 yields 9.06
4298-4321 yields 8.89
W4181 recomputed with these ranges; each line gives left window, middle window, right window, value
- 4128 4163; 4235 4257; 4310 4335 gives 0.10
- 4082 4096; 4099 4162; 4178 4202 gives -0.08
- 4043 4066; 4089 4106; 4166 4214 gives 0.13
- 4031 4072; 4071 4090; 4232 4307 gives -0.04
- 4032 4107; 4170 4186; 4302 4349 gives -0.05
